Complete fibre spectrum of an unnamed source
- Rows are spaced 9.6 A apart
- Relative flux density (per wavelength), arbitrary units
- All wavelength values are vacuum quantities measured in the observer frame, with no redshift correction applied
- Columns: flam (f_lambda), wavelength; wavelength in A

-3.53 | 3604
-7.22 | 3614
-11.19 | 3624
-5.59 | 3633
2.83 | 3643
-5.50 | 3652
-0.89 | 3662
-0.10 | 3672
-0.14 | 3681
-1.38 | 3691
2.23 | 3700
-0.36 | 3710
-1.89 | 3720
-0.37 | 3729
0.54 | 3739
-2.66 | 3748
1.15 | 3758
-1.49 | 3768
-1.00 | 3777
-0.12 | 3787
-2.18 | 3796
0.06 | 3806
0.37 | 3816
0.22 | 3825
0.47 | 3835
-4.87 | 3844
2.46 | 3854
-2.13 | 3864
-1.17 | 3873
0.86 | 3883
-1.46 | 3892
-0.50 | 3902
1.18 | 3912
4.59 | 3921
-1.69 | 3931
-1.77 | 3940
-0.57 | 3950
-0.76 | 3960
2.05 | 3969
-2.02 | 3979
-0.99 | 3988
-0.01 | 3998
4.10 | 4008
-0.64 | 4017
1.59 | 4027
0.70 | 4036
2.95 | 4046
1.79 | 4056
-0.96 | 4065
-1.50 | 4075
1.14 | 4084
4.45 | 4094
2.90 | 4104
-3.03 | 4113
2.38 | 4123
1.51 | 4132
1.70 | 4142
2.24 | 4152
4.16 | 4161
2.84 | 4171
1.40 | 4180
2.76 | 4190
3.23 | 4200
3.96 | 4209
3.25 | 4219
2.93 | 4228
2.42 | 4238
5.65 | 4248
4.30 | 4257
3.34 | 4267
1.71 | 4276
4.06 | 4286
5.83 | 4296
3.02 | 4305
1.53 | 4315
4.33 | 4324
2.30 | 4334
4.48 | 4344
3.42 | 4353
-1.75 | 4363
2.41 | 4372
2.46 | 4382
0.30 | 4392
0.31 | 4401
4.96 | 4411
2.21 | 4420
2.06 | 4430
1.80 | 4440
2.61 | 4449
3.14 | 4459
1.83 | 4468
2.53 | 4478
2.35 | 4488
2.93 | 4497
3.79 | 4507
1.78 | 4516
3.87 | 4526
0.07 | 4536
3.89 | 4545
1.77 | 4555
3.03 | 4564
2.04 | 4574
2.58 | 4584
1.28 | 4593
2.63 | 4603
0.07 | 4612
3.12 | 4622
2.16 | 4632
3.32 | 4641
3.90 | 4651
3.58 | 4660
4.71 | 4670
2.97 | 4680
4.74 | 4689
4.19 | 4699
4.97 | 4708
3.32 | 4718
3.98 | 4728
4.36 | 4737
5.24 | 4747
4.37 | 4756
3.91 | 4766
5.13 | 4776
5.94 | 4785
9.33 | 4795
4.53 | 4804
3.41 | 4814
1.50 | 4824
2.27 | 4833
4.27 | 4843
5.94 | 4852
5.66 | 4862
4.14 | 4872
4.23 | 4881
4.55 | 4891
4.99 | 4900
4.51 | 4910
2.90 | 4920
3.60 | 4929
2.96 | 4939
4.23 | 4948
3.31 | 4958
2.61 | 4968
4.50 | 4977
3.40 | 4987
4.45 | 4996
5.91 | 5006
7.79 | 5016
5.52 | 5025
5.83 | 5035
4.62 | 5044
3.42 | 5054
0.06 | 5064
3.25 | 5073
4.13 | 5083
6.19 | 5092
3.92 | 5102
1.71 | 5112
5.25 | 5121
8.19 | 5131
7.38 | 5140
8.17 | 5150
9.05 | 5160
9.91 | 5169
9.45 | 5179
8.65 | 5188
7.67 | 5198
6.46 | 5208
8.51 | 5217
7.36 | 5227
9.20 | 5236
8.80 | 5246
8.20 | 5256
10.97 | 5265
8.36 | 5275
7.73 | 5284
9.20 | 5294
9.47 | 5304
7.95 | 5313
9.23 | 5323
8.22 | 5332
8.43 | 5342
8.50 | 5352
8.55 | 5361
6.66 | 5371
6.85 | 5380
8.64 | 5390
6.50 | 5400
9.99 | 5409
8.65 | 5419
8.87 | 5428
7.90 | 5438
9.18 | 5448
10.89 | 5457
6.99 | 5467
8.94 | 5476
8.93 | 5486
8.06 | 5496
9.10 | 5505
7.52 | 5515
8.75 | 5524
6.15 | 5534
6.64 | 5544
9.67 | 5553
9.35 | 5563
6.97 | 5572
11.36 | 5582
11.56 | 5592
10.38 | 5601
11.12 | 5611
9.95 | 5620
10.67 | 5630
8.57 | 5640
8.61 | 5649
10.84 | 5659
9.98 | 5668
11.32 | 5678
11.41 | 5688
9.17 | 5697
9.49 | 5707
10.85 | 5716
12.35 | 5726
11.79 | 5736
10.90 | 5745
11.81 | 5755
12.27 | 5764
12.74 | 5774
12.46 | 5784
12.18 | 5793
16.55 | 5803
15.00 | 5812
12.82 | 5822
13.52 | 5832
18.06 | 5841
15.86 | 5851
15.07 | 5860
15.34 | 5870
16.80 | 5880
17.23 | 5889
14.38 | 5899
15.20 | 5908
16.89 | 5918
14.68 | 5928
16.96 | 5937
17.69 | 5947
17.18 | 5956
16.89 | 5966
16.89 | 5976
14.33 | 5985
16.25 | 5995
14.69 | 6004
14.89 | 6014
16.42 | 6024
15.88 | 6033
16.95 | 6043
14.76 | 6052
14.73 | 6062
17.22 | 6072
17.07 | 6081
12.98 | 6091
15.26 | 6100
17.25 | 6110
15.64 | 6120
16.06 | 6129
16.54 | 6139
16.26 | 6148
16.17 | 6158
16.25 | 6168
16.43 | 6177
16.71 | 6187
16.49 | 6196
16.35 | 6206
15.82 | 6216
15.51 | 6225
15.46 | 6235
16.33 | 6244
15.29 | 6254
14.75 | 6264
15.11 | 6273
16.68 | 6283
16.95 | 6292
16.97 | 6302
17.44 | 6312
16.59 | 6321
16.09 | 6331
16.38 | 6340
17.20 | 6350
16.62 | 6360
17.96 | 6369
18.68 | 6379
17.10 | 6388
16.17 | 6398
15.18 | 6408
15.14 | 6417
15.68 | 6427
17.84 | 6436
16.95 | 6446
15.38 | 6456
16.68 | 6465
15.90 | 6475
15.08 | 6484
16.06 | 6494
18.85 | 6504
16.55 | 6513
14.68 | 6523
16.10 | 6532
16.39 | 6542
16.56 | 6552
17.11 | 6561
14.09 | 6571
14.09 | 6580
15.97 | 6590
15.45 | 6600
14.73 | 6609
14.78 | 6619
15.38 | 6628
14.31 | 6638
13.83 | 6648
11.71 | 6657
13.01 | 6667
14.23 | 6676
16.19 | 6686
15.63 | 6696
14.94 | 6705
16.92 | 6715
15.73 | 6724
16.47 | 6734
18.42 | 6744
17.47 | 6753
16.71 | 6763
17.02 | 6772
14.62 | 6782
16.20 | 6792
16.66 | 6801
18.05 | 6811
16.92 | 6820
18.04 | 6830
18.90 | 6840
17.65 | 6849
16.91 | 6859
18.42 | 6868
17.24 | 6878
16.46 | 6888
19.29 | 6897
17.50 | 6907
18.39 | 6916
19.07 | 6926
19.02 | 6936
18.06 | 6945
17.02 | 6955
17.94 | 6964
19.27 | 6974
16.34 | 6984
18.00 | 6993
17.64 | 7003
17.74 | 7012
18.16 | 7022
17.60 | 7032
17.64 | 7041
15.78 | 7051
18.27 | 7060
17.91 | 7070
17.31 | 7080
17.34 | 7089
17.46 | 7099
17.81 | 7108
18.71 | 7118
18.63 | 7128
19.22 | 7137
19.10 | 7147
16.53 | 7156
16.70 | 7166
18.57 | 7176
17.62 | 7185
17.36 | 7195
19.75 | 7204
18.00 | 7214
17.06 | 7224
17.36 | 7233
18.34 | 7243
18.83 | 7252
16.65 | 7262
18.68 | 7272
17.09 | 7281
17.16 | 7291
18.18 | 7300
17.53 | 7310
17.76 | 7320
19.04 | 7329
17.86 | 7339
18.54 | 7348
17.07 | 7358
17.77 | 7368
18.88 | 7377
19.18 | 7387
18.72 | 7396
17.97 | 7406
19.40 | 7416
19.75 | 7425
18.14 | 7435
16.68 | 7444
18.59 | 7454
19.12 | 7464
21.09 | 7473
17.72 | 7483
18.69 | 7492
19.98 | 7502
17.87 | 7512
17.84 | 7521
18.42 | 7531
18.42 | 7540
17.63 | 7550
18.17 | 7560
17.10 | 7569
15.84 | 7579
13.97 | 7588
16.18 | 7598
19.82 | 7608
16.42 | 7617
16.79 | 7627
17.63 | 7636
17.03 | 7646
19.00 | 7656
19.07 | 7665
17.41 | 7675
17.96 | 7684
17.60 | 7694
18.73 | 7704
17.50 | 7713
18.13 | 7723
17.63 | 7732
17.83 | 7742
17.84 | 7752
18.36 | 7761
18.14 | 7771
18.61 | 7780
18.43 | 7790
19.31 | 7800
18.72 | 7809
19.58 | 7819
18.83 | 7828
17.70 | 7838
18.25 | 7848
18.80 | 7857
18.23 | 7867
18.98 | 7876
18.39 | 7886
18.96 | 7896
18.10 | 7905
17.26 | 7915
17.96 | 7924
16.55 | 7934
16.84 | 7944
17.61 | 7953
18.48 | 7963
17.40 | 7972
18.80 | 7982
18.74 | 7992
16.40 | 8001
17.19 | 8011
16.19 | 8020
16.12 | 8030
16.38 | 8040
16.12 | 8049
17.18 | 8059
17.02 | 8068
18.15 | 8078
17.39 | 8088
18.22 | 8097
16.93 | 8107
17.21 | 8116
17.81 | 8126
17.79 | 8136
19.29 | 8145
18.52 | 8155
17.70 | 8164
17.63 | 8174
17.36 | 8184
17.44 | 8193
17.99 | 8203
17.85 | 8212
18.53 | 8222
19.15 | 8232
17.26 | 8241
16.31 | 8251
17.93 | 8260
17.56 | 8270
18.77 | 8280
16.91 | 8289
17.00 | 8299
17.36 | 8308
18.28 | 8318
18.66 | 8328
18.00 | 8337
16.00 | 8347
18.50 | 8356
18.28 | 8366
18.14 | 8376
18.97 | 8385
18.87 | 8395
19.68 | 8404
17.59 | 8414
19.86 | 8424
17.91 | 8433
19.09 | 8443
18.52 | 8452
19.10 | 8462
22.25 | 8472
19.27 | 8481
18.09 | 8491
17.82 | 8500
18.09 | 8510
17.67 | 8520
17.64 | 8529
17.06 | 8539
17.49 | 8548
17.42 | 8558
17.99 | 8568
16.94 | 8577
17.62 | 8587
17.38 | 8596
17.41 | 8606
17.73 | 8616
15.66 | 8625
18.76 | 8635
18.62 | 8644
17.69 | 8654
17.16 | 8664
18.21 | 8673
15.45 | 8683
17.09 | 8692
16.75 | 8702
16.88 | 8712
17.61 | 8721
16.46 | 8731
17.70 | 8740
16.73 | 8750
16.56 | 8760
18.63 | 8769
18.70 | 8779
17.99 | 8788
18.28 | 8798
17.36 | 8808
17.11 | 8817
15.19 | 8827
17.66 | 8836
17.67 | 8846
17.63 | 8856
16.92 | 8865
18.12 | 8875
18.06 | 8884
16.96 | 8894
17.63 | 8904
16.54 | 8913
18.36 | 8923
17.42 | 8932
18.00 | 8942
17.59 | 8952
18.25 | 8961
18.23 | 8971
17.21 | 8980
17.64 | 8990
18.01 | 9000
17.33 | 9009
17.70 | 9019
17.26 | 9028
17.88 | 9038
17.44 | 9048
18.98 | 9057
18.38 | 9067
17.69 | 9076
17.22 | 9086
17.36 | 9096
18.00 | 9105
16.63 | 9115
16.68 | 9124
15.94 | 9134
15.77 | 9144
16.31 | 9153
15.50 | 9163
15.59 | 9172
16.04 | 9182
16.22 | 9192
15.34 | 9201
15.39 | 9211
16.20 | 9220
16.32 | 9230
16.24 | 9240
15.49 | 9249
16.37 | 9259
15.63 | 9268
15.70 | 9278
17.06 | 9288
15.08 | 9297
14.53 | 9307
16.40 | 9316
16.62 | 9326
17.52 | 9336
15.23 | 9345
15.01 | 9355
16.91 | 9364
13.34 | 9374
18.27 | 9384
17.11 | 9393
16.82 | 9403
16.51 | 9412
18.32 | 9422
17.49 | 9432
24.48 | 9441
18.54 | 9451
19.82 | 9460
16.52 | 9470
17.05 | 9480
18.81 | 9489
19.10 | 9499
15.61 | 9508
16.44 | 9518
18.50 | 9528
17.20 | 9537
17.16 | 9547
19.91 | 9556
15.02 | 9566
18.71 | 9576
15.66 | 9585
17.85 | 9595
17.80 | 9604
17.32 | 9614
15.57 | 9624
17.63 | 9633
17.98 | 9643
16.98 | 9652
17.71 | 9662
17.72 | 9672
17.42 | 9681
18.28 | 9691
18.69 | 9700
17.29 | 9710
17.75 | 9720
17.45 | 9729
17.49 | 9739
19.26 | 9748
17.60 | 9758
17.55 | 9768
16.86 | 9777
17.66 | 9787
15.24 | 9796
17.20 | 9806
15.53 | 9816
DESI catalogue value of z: 0.29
